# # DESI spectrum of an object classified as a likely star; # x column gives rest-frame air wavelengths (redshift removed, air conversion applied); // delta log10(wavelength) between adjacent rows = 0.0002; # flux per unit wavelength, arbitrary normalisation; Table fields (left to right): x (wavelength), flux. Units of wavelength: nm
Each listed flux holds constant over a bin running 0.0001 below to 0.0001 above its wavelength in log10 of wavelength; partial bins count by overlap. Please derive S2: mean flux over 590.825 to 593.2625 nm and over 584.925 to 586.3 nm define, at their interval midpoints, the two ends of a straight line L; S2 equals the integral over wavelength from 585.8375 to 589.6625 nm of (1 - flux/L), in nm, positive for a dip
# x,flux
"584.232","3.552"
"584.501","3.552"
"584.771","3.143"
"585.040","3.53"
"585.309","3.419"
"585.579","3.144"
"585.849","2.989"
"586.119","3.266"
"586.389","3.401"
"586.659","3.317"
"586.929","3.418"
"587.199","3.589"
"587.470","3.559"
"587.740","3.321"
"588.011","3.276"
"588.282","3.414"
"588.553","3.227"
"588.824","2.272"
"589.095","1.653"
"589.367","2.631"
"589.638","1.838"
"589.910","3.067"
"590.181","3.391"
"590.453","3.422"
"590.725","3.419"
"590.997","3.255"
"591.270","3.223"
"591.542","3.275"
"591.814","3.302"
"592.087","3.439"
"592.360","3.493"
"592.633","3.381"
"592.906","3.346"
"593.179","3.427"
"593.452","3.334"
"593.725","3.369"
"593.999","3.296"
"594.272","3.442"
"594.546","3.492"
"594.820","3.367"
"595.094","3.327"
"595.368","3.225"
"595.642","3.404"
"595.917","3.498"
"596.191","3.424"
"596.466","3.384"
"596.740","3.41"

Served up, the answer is 0.288 nm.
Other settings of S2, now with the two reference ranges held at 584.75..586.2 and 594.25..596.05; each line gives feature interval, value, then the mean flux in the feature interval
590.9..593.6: 0.00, 3.35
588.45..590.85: 0.40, 2.76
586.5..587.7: -0.07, 3.46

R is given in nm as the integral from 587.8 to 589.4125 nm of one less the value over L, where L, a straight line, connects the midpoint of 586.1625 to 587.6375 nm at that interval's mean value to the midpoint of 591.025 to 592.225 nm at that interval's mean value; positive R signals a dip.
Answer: 0.29 nm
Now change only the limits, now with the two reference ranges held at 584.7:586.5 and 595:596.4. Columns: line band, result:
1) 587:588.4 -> -0.058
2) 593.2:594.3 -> -0.001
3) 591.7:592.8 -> -0.021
